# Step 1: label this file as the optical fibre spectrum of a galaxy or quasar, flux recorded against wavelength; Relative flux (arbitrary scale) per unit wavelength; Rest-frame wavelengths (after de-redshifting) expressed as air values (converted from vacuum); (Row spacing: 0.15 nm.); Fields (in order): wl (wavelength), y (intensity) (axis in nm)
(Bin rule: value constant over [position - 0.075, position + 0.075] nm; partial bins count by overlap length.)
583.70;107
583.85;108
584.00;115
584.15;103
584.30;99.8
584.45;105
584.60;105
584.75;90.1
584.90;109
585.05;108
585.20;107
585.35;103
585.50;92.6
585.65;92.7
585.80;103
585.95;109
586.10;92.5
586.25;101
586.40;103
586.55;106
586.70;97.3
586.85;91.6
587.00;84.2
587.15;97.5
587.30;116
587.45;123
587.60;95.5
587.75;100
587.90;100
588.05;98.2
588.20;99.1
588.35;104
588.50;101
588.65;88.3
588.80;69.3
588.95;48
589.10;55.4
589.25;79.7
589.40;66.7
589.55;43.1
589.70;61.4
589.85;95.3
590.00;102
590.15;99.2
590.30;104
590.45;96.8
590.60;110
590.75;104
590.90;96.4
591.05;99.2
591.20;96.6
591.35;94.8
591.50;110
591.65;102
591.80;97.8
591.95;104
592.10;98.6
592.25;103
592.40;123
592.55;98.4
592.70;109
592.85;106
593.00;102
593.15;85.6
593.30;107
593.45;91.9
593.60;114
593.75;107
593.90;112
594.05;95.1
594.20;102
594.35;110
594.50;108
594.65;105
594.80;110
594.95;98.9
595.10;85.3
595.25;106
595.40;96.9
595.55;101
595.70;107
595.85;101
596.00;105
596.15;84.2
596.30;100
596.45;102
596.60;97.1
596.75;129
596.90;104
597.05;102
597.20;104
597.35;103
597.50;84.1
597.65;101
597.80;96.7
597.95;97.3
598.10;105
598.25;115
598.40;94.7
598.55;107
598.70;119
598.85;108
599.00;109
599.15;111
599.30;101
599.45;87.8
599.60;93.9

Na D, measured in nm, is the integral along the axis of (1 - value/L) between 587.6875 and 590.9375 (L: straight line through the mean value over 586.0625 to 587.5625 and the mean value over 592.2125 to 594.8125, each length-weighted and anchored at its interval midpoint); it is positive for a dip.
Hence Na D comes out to 0.49 nm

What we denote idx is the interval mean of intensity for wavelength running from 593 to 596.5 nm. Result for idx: 102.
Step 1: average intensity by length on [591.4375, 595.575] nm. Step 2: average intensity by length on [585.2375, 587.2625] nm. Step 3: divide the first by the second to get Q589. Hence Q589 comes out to 1.0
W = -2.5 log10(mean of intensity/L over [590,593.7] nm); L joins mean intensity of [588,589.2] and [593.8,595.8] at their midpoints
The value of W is -0.10 mag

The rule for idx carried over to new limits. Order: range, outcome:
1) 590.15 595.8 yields 103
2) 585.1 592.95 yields 95.8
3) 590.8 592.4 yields 101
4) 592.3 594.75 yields 105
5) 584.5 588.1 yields 101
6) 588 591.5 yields 87.9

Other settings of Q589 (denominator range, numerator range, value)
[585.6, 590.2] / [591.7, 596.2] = 1.13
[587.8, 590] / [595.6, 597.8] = 1.26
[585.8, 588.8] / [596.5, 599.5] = 1.04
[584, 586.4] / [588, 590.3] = 0.80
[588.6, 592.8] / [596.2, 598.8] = 1.13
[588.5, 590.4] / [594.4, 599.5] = 1.33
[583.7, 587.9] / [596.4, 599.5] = 1.02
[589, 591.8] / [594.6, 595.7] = 1.12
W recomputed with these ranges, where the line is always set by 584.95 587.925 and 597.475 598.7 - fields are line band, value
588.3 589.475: 0.31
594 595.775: -0.01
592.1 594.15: -0.02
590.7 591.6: 0.02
